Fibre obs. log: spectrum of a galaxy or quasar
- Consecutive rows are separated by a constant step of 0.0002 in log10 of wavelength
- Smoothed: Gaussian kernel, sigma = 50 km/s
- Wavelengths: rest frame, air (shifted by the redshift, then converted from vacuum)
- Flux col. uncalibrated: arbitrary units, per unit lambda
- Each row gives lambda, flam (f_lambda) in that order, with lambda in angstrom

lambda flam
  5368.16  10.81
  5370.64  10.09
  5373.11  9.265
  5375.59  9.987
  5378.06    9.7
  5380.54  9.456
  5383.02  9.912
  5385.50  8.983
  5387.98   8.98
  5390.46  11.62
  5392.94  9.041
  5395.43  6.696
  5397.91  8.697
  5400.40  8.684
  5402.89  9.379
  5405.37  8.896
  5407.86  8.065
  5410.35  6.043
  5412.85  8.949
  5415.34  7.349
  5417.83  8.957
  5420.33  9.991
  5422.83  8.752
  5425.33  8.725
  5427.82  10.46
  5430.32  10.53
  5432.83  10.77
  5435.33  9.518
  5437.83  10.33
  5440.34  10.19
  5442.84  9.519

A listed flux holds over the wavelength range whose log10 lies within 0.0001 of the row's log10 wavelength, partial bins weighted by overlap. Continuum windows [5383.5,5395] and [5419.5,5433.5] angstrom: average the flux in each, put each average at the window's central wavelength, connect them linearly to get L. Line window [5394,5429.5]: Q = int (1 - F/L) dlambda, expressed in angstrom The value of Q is 4.1 angstrom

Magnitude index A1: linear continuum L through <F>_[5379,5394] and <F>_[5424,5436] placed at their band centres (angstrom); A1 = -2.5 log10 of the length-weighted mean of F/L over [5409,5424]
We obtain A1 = 0.189 mag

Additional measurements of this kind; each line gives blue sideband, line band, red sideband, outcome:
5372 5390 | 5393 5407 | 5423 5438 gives 0.14 mag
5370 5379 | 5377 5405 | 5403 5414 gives -0.03 mag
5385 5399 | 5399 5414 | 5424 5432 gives 0.13 mag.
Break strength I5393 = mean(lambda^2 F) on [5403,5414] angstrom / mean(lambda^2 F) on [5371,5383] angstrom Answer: 0.8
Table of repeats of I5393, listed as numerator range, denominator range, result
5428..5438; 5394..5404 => 1.25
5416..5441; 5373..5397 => 1.06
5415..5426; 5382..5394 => 0.92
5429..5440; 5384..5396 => 1.13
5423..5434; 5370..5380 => 1.05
